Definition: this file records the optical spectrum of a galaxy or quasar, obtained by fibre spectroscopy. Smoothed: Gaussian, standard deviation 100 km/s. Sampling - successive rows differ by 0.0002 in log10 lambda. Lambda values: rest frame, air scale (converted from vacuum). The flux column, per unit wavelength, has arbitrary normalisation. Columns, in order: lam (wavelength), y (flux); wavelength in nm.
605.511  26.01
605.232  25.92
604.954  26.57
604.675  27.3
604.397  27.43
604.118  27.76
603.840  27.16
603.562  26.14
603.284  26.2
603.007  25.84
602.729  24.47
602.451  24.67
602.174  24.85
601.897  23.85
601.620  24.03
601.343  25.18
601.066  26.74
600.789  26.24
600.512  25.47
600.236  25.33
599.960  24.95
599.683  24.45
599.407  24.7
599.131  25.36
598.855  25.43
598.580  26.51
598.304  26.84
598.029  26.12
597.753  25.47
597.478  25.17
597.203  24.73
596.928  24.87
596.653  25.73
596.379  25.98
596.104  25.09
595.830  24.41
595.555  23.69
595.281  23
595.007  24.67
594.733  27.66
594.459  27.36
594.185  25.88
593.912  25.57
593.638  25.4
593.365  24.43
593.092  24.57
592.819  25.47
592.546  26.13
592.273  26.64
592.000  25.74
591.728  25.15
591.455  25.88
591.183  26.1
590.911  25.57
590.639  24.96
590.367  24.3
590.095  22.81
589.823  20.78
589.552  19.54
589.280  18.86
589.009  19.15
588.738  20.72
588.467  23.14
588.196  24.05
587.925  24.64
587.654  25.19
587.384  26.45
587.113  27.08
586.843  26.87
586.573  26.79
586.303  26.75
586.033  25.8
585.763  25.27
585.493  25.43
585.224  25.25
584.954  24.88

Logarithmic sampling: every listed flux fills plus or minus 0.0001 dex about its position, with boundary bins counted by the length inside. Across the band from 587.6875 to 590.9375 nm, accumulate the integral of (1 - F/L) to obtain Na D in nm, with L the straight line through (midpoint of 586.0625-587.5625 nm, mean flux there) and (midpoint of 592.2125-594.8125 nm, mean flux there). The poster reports 0.49 nm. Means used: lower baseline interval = 26.7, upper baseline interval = 25.9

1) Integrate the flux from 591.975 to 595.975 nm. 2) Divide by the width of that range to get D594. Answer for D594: 25.4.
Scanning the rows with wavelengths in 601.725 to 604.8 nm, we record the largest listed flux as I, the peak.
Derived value 27.76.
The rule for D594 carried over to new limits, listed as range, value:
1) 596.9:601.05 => 25.5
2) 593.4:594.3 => 25.5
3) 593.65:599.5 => 25.4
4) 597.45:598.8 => 26.1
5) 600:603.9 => 25.4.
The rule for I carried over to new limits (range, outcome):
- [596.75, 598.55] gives 26.84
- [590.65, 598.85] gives 27.66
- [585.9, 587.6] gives 27.08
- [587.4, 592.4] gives 26.64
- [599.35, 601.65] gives 26.74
